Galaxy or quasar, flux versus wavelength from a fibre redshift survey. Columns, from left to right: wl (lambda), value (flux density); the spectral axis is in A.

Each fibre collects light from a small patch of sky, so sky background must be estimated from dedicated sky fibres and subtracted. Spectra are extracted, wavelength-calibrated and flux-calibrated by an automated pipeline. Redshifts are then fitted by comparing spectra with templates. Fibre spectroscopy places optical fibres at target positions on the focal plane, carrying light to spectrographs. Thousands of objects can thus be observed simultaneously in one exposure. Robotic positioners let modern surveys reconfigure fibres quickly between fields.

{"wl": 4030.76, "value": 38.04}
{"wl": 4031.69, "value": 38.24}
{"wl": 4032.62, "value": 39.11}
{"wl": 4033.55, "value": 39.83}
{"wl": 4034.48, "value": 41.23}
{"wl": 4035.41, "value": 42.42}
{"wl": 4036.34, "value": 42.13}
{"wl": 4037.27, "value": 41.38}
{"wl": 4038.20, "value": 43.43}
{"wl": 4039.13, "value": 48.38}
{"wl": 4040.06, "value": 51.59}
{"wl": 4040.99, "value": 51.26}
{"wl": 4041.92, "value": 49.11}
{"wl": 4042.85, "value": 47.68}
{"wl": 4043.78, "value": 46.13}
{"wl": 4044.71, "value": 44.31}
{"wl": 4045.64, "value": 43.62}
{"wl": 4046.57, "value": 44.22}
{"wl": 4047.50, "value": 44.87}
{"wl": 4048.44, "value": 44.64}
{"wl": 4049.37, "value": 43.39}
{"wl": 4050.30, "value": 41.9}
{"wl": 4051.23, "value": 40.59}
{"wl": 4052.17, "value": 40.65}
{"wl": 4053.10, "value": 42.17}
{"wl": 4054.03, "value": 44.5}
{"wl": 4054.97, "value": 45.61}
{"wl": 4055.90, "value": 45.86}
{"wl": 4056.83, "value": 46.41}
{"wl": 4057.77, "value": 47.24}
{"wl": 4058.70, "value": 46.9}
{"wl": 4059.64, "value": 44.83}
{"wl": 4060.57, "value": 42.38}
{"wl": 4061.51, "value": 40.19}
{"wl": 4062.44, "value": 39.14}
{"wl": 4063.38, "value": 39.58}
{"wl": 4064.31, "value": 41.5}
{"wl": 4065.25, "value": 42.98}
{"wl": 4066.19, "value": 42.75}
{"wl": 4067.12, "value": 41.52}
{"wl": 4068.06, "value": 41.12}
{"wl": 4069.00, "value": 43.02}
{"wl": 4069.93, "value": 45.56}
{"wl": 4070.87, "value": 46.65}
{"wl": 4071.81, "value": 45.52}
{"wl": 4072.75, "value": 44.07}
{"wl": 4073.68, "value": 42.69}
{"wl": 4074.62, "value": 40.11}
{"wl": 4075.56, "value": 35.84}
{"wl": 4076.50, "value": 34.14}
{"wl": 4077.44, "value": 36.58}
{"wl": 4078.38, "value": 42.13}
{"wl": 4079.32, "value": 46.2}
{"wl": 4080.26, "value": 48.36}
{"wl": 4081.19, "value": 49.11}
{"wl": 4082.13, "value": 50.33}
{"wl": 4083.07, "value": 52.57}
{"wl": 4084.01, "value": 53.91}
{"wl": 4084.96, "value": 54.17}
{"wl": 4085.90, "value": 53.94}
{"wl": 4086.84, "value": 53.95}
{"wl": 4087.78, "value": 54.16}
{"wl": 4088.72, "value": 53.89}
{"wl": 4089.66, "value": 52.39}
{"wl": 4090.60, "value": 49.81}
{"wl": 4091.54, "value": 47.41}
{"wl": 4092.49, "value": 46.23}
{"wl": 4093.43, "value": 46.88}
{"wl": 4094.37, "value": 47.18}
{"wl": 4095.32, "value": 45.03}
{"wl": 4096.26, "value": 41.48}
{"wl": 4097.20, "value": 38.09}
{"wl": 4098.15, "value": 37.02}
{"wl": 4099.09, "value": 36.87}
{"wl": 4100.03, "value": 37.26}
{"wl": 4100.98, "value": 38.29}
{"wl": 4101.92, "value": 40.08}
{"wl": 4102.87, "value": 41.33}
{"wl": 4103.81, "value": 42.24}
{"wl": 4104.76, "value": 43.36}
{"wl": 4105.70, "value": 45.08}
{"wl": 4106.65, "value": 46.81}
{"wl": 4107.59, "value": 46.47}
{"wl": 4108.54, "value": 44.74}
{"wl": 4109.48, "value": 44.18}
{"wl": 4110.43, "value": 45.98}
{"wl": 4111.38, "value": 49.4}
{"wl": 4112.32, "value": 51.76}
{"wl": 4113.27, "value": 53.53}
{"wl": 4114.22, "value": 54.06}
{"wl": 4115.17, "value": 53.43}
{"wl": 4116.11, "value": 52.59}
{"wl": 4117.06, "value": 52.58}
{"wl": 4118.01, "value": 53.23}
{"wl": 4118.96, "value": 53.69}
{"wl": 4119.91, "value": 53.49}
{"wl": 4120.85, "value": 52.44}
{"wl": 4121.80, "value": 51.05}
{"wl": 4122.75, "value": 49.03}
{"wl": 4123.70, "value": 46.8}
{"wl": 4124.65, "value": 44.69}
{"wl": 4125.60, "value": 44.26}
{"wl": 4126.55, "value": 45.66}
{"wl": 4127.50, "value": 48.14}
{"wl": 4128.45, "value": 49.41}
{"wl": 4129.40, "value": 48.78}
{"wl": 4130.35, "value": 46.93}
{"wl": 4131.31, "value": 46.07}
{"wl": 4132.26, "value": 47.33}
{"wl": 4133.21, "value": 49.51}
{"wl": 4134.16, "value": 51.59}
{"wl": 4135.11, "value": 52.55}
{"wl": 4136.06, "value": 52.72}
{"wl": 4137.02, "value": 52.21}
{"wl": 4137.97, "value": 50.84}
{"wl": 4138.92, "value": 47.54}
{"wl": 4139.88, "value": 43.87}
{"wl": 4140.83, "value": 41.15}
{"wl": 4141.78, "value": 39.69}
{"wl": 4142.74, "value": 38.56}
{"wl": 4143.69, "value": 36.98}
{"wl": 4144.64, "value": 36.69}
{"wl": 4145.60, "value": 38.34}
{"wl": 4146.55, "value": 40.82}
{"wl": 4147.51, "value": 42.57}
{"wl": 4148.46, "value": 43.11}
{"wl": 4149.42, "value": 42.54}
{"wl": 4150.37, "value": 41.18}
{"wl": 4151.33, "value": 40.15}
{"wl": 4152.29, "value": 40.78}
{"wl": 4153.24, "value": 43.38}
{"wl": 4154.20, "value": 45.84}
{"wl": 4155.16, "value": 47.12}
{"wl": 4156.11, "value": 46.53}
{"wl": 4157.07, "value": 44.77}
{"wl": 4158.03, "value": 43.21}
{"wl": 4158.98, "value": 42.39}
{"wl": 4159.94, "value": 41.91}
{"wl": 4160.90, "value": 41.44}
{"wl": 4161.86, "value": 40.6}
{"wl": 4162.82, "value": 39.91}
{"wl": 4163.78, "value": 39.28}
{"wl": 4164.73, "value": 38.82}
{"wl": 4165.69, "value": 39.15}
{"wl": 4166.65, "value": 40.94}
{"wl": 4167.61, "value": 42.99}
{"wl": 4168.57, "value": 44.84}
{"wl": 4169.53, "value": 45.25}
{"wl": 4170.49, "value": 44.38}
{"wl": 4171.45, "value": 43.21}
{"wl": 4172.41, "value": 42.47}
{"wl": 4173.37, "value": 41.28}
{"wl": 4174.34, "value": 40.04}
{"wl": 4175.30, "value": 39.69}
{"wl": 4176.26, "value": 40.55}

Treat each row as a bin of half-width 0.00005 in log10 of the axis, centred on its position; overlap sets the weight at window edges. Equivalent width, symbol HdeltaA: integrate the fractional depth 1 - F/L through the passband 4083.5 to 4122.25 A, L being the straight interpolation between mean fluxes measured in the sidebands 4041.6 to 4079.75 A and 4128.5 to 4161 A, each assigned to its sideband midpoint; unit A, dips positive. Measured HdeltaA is -3.5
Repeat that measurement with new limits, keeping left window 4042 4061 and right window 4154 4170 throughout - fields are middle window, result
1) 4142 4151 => 0.58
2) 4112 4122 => -2.21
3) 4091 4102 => 0.45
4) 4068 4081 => 0.48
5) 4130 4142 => -1.39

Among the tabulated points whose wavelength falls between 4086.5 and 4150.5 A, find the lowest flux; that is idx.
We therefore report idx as 36.69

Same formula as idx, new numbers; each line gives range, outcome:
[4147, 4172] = 38.82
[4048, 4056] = 40.59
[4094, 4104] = 36.87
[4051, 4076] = 35.84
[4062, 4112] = 34.14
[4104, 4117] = 43.36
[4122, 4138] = 44.26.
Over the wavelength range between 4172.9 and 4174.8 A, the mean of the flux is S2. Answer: 40.5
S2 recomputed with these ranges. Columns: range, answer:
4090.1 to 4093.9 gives 47.6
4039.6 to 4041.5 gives 51.4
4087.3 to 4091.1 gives 52.6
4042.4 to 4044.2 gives 46.9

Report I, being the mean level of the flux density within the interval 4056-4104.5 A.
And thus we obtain 44.5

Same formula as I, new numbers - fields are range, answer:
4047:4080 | 42.7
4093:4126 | 46.4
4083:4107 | 46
